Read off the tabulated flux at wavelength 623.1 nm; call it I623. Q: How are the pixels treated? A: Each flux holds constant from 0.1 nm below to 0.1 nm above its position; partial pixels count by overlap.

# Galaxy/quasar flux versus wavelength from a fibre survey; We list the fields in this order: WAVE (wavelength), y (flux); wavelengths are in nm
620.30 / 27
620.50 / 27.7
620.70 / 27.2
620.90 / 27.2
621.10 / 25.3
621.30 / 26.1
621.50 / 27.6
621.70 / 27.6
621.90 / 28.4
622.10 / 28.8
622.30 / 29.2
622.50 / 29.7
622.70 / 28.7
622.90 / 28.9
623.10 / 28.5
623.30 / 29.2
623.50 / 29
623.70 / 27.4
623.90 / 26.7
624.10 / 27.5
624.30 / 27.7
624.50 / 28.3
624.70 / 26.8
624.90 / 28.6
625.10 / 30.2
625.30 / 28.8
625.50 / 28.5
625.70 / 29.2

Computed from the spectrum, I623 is 28.5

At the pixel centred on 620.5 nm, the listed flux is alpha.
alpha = 27.7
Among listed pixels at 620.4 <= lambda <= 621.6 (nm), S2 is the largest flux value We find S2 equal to 27.7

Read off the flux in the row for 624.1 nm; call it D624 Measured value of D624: 27.5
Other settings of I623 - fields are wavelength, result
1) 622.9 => 28.9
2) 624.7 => 26.8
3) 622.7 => 28.7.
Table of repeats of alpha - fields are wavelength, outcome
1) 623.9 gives 26.7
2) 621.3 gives 26.1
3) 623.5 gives 29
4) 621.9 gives 28.4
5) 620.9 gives 27.2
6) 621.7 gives 27.6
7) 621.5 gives 27.6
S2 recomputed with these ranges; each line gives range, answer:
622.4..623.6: 29.7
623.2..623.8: 29.2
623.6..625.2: 30.2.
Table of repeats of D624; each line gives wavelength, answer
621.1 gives 25.3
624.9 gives 28.6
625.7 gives 29.2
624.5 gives 28.3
